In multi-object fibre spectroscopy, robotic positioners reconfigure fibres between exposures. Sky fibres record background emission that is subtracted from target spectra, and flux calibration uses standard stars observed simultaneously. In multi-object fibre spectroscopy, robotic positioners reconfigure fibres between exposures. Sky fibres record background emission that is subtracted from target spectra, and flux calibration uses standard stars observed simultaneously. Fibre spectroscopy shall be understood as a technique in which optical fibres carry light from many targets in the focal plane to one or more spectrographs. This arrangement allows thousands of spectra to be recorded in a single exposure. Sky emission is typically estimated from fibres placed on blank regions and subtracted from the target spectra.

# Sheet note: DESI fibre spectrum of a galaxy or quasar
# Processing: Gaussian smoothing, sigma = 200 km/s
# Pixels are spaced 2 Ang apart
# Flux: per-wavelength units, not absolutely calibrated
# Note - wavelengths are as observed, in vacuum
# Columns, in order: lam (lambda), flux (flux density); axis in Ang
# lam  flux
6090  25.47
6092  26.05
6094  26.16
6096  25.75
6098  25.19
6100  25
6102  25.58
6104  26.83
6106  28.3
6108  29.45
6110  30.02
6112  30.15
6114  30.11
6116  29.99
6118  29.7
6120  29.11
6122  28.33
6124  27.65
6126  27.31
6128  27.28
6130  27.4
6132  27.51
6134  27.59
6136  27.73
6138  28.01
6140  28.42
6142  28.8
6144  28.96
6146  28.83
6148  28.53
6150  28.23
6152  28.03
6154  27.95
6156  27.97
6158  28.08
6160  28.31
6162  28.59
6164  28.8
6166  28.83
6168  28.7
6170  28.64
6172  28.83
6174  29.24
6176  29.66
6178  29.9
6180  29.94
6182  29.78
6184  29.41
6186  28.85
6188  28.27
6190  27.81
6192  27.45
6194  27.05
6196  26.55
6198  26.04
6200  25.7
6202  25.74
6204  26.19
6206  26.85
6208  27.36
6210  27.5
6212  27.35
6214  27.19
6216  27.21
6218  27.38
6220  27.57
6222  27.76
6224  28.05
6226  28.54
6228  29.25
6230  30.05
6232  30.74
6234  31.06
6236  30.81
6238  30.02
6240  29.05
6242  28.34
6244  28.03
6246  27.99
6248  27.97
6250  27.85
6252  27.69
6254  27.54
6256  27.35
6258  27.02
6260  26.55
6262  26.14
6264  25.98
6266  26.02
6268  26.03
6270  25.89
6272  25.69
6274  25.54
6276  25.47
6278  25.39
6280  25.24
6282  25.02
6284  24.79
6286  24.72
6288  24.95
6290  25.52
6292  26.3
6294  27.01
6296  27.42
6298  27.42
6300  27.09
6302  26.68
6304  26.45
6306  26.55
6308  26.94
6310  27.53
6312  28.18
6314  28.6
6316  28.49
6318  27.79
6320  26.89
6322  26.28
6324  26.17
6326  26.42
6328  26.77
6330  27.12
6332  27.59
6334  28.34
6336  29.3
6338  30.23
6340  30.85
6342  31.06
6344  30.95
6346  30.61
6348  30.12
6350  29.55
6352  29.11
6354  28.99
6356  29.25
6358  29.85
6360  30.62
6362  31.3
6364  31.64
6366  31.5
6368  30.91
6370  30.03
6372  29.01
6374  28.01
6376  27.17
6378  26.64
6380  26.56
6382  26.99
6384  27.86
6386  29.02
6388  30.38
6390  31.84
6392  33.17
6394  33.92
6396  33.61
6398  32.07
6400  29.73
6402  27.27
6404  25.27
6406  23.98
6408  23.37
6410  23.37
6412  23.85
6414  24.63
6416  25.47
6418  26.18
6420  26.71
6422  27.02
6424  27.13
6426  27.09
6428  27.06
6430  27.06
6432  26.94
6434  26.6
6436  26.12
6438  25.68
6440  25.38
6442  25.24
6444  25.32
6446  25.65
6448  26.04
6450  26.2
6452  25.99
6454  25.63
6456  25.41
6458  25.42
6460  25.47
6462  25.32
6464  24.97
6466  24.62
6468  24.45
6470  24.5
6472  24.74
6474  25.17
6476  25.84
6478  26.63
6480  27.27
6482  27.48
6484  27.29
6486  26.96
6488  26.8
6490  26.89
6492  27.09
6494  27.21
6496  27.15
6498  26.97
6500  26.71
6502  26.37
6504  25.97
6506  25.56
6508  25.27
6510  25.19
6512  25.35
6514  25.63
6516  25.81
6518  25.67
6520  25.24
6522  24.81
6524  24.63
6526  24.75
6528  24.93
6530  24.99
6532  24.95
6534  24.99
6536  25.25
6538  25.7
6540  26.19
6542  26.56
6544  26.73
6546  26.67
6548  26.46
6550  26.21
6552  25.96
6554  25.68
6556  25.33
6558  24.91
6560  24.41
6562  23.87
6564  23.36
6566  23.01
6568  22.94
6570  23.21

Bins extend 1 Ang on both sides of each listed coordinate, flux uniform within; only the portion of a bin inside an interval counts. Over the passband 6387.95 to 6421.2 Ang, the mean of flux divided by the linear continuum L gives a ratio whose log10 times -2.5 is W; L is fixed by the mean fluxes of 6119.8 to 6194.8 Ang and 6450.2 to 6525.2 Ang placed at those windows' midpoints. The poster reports -0.053 mag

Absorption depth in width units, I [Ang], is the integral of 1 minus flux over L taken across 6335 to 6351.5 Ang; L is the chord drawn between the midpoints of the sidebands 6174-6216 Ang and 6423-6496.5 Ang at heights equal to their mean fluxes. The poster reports -2.1 Ang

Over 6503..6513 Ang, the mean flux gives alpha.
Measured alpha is 25.5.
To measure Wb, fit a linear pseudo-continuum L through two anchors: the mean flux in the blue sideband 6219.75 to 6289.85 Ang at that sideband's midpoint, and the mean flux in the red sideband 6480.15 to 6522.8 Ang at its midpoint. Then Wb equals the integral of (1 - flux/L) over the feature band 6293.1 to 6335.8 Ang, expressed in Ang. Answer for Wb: -0.34 Ang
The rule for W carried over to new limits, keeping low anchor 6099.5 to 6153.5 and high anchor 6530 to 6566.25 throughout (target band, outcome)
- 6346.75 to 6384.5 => -0.10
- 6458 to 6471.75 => 0.04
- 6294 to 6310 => 0.00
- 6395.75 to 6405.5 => -0.10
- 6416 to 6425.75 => -0.02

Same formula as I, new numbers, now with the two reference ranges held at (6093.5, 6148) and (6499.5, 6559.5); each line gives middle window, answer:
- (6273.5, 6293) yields 1.26 Ang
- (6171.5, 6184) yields -0.87 Ang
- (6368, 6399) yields -3.91 Ang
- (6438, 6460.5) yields 0.39 Ang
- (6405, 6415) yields 0.93 Ang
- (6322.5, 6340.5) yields -0.81 Ang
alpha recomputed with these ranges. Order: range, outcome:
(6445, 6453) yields 26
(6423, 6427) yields 27.1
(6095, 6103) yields 25.4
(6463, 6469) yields 24.7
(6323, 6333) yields 26.8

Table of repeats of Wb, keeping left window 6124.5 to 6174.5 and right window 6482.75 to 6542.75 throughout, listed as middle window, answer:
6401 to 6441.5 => 1.1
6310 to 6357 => -2.7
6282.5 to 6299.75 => 0.8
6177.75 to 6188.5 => -0.5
